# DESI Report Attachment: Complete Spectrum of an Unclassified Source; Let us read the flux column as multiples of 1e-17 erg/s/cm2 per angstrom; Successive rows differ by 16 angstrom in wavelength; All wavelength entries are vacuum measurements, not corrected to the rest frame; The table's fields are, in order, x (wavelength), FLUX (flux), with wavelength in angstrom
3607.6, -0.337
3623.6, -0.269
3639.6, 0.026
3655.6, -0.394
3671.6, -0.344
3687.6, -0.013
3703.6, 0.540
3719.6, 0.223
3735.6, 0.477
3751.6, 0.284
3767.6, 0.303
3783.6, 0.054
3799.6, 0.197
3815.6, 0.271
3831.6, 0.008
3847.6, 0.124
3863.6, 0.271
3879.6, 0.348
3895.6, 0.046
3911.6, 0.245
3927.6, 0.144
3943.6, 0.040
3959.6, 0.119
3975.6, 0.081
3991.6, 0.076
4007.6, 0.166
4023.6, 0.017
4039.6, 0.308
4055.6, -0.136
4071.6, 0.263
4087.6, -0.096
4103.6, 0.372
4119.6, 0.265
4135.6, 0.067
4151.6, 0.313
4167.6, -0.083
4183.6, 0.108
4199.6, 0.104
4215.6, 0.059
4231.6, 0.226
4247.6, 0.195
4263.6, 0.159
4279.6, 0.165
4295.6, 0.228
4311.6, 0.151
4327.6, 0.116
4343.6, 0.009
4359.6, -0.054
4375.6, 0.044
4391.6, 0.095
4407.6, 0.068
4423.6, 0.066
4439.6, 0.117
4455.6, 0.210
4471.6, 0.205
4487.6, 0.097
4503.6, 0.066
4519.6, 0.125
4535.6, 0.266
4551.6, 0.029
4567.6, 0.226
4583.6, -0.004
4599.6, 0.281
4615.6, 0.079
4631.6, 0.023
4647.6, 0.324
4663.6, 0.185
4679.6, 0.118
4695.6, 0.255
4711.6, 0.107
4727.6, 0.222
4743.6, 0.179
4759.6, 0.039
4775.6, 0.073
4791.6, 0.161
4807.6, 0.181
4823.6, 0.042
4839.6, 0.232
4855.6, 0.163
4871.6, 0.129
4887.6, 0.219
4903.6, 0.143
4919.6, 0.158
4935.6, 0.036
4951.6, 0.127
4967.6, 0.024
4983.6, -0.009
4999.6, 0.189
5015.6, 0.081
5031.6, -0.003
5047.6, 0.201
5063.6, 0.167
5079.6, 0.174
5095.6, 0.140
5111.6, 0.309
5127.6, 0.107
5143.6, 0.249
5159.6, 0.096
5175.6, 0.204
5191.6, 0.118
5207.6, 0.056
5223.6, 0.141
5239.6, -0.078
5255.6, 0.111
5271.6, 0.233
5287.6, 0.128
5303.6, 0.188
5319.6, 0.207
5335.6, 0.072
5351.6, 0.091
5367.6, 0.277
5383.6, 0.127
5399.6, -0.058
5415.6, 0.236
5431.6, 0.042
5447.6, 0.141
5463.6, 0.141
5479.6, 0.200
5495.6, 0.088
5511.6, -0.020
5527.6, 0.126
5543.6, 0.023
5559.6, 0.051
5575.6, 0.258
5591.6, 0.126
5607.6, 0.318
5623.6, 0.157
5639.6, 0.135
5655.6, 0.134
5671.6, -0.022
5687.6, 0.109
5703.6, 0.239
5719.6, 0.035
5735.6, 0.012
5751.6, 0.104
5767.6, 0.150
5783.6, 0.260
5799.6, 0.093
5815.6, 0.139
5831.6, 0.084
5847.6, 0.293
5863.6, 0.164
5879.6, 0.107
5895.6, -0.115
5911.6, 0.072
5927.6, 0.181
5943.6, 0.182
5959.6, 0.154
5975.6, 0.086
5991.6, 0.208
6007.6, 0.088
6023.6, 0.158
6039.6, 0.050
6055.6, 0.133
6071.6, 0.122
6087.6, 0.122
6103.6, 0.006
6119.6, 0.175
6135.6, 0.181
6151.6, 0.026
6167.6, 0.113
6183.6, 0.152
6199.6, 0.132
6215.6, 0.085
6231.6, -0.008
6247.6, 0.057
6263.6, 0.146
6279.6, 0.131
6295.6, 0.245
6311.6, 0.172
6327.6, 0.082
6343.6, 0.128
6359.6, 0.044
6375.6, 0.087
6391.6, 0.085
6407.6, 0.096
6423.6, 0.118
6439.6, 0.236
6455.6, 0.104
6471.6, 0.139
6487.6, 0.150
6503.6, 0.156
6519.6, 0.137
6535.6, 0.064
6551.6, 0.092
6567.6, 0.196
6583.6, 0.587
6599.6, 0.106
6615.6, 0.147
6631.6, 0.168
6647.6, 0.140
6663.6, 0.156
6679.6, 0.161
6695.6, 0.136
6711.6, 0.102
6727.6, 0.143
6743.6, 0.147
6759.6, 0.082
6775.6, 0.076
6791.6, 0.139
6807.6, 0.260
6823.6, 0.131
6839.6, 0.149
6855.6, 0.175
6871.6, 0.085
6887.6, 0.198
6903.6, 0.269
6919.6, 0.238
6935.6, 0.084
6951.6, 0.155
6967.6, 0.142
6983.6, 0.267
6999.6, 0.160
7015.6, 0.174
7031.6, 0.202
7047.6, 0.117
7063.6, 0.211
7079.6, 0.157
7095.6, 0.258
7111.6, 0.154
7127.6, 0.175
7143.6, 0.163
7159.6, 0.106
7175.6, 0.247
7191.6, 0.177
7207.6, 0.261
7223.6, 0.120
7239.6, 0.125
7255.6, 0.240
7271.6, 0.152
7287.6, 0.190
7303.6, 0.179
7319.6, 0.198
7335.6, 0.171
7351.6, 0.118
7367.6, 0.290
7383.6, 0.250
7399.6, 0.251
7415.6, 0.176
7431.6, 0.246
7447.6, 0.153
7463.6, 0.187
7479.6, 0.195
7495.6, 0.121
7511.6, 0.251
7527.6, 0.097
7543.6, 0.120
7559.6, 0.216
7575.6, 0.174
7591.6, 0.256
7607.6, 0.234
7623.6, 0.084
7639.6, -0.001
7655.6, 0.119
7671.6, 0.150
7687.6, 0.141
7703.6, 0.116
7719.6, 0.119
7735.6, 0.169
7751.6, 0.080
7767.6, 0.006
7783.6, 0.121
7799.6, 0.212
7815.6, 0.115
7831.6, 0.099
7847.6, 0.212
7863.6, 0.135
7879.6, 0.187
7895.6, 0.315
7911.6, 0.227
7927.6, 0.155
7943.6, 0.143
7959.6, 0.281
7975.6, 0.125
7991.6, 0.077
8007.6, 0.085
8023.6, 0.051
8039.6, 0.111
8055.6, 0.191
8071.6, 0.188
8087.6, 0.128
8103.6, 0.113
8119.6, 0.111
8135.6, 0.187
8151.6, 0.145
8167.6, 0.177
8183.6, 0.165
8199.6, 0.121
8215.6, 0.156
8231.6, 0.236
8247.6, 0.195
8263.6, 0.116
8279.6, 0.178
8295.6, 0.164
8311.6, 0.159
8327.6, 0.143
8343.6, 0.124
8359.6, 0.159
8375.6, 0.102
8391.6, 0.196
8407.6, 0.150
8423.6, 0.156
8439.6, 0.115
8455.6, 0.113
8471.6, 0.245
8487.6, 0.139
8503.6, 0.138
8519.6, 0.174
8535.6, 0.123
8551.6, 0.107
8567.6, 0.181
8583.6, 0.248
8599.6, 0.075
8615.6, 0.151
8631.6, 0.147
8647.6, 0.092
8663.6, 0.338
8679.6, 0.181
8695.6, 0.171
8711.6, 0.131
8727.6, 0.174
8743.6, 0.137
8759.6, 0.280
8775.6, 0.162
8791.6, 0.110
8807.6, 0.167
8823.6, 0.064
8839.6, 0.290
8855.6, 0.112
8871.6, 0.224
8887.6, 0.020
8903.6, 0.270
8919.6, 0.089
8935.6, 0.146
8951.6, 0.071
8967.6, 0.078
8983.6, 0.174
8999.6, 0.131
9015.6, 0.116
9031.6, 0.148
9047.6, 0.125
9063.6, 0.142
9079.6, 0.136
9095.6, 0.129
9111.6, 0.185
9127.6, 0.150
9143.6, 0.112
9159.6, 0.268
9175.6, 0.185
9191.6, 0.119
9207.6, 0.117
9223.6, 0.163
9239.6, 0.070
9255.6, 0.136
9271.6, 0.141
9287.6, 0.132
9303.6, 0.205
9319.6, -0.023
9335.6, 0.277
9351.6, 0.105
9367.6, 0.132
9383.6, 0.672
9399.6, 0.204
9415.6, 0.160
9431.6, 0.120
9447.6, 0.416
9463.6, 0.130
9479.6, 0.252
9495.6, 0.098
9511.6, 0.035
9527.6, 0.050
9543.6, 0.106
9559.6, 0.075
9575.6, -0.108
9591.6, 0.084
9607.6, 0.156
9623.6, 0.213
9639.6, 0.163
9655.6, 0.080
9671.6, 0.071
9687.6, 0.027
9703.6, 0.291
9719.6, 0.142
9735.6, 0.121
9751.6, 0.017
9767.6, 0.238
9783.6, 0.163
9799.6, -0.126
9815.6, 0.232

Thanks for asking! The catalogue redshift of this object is 0.77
